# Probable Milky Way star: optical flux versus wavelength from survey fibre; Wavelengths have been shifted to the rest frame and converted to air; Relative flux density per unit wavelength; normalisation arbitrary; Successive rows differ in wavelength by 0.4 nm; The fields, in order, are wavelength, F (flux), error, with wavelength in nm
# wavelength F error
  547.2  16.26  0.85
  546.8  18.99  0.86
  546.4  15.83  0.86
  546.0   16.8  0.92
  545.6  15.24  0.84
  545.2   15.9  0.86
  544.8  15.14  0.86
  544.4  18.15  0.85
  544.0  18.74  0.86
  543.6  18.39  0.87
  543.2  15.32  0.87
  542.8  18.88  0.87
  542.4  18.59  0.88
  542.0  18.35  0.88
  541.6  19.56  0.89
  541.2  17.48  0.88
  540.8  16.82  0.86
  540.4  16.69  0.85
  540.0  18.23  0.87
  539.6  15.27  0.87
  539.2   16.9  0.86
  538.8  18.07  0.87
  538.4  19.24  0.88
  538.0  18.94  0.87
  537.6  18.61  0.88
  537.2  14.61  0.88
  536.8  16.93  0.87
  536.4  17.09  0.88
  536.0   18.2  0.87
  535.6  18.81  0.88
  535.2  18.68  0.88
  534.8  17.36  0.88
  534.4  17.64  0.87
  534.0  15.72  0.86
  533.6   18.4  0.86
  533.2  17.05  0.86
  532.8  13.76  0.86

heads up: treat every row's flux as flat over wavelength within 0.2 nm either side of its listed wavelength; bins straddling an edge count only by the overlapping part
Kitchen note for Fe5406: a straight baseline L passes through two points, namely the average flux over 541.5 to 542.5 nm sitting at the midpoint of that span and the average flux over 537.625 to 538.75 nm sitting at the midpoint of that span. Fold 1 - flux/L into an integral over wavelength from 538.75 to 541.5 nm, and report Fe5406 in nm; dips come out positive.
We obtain 0.253 nm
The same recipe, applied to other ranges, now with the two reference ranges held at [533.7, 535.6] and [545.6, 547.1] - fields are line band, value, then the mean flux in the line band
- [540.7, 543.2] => -0.14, 18.1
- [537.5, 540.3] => -0.08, 17.8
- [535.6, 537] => -0.01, 17.6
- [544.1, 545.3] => 0.02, 16.6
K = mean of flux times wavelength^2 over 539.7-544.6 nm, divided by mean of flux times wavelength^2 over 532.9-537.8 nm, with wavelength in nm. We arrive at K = 1.1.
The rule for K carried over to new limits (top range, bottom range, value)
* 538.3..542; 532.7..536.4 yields 1.03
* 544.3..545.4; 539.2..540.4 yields 0.99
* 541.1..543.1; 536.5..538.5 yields 1.07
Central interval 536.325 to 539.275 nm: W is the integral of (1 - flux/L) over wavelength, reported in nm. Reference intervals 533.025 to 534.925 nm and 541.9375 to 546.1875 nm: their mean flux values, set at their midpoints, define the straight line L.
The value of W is -0.06 nm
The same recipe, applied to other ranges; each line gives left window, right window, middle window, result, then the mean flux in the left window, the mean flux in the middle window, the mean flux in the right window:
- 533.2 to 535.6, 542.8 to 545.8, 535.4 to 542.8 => -0.20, 17.6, 17.7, 16.8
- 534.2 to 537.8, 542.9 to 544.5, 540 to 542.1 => -0.02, 17.5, 17.8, 17.7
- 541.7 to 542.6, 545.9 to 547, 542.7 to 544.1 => 0.04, 18.6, 17.7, 17.2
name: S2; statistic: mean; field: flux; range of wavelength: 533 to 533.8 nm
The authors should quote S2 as 17.7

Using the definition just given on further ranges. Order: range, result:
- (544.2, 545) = 16.6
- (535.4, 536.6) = 18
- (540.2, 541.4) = 17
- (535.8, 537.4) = 16.7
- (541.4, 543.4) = 18.1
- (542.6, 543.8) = 17.5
